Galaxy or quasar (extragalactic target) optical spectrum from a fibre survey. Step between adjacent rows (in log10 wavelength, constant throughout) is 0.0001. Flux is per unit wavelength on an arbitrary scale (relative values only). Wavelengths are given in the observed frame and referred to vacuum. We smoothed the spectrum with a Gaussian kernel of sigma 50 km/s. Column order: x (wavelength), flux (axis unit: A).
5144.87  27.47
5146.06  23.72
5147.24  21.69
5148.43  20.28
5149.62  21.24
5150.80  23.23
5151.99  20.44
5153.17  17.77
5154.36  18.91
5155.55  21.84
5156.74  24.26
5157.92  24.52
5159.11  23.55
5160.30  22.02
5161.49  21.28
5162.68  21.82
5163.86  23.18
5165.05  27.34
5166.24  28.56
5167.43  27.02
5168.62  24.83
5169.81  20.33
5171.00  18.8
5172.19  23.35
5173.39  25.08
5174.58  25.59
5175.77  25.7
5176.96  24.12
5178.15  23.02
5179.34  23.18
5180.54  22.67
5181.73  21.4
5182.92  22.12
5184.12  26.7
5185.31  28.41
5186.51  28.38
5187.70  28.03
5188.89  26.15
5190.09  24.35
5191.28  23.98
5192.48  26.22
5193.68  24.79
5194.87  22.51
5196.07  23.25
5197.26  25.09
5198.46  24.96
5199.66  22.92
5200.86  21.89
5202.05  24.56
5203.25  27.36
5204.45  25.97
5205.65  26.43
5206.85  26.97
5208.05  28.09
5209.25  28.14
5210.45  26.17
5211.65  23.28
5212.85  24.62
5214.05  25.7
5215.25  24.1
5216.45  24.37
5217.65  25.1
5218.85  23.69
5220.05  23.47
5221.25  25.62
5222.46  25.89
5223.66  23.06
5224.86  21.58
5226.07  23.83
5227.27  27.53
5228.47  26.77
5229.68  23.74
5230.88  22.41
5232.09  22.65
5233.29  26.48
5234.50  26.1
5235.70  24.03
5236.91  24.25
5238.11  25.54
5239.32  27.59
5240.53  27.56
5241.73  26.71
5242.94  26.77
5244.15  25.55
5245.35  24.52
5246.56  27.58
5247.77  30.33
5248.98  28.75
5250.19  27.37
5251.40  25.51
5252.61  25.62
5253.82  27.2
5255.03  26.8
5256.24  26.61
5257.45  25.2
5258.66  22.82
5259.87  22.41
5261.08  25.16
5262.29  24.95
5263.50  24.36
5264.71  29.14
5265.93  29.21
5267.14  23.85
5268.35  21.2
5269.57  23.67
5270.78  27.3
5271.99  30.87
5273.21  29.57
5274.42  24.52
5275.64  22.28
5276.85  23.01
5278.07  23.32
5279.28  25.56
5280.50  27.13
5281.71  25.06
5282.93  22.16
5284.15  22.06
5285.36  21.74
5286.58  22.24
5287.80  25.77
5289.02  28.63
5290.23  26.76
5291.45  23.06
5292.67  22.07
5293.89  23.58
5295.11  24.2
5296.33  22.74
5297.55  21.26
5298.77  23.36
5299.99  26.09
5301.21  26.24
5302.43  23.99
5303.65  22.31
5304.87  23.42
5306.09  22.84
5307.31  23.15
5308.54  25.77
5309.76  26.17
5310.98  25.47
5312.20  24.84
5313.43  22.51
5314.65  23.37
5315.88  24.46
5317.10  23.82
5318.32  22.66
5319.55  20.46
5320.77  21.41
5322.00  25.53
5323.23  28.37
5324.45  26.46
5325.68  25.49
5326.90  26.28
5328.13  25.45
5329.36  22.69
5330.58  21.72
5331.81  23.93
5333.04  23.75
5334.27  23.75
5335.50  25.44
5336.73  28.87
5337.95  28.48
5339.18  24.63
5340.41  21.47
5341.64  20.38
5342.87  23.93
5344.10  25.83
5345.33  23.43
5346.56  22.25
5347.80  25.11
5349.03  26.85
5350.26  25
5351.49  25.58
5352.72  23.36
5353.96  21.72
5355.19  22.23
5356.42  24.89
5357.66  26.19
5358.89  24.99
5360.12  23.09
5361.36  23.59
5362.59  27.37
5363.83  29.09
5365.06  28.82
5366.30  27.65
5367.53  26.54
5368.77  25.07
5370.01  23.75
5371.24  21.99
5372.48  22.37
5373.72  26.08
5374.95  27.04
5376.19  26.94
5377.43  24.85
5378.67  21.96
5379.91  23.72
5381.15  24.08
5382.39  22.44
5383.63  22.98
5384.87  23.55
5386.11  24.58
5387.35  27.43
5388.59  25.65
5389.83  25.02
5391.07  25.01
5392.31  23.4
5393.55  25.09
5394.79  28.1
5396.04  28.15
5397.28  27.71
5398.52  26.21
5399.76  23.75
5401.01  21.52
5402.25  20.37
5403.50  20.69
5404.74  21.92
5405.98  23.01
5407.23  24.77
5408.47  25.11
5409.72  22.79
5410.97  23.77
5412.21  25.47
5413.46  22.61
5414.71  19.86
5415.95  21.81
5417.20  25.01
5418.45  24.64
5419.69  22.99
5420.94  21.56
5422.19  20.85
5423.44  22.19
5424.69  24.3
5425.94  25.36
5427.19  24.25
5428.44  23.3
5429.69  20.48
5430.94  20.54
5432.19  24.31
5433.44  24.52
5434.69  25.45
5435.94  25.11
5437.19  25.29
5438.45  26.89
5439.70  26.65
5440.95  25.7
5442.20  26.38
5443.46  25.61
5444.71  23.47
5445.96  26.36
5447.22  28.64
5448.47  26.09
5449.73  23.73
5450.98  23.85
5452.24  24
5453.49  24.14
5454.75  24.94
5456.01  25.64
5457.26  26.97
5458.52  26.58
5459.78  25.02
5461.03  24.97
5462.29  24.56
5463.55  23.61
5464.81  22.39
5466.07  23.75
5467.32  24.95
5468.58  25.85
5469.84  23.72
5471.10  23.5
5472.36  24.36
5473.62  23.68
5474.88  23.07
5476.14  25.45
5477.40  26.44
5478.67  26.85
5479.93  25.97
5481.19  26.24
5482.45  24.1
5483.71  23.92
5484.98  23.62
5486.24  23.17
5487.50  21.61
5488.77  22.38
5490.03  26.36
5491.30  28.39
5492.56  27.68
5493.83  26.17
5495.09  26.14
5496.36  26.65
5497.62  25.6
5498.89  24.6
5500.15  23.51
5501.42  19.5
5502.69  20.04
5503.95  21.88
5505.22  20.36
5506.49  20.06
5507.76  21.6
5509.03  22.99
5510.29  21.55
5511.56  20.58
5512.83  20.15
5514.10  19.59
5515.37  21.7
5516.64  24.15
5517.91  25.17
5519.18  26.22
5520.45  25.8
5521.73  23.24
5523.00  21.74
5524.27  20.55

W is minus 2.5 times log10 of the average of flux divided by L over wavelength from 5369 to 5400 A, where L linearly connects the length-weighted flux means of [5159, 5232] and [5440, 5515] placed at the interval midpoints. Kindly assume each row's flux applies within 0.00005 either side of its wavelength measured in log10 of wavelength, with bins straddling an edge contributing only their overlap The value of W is -0.02 mag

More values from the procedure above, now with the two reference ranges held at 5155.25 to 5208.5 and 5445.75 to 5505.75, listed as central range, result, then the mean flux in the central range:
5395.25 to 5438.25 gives 0.05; 23.6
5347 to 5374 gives -0.02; 25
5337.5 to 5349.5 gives 0.02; 24.1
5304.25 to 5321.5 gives 0.04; 23.6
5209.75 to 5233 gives 0.00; 24.4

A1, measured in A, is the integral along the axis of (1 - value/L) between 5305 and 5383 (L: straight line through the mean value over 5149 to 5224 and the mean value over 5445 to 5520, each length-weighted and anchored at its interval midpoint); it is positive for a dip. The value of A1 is -1.16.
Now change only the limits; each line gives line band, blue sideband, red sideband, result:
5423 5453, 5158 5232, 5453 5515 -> -0.8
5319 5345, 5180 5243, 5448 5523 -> 0.1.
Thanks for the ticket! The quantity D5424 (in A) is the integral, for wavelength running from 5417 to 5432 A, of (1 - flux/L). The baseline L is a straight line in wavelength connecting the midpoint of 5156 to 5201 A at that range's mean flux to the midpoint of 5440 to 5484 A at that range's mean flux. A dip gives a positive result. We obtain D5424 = 1.2 A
